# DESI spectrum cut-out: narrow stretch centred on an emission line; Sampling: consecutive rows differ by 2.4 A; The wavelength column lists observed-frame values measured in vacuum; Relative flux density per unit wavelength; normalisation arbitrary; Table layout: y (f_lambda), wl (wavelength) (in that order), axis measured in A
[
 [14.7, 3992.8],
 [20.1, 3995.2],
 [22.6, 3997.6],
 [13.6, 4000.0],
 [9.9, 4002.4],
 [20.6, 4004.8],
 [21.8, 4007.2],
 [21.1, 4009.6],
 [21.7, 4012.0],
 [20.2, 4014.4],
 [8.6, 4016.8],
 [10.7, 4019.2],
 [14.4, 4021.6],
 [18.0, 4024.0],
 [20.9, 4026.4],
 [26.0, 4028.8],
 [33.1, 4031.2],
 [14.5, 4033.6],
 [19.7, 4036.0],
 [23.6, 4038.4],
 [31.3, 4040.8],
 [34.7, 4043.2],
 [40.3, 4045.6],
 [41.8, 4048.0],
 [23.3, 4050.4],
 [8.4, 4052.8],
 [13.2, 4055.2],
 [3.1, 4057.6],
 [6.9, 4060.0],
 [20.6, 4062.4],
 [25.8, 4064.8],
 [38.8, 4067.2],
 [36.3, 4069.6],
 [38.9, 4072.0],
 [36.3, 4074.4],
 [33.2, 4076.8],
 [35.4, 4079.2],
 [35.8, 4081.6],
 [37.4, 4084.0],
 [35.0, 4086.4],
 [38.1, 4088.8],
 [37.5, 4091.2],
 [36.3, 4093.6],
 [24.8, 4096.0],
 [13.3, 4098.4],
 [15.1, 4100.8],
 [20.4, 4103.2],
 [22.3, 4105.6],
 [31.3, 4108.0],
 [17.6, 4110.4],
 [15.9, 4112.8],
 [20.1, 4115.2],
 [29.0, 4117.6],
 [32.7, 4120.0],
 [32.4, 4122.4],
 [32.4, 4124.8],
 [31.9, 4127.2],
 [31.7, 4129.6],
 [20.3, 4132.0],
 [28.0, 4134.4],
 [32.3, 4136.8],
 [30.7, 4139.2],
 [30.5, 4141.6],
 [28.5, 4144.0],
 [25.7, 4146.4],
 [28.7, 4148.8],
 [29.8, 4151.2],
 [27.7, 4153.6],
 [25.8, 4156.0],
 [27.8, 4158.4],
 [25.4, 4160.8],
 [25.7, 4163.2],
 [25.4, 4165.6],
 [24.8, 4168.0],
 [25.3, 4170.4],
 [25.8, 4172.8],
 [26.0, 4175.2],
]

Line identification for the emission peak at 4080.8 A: Lyman alpha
